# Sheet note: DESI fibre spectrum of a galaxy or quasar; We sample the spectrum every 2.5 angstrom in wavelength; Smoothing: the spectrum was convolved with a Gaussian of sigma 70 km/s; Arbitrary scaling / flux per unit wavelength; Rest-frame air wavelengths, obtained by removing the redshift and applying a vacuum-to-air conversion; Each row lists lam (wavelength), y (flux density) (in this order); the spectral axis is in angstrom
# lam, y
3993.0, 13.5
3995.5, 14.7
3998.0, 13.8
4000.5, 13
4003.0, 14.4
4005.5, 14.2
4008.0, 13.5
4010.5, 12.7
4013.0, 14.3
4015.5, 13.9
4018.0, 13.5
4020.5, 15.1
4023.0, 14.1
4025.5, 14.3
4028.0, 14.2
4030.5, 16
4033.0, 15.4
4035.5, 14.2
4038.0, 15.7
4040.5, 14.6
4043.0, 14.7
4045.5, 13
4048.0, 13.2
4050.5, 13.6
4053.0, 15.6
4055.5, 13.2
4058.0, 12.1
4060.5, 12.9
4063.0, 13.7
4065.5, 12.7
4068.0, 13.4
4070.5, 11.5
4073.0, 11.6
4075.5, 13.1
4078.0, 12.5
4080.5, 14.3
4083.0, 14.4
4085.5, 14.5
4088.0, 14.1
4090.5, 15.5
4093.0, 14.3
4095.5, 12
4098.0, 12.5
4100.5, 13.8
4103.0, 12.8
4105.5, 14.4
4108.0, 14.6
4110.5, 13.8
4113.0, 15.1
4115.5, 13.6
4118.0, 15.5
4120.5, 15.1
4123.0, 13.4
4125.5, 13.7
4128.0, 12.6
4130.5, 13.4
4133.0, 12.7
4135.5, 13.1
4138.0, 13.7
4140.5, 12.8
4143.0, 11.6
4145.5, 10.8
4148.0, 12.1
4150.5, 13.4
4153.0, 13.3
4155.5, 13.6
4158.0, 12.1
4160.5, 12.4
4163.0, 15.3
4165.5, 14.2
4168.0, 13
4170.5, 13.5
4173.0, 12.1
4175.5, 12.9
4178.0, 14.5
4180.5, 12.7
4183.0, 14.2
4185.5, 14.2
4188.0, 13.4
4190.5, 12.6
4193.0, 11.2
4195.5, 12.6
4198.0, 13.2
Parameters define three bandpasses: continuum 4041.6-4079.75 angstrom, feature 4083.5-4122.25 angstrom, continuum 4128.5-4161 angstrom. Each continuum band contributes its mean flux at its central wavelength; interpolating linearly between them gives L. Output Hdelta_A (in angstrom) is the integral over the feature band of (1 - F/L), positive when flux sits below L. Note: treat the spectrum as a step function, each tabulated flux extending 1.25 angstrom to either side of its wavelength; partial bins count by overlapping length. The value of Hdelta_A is -3.6 angstrom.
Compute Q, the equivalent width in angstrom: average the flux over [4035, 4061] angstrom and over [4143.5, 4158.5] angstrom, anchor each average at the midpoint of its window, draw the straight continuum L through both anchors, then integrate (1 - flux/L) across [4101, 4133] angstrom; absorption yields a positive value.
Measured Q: -2.37 angstrom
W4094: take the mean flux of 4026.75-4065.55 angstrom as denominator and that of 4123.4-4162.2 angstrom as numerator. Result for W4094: 0.91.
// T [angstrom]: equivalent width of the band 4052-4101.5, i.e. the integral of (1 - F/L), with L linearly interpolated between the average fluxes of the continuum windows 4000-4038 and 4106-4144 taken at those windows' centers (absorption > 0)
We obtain 2.02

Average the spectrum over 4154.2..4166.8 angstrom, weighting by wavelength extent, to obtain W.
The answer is 13.5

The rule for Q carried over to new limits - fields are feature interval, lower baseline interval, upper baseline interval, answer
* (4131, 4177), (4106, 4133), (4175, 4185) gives 2.9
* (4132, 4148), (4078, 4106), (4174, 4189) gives 1.5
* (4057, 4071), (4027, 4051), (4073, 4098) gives 1.3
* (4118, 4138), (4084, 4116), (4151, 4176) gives 0.1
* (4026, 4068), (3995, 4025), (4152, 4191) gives -0.7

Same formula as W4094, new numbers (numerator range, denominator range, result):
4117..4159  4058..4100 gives 0.99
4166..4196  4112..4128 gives 0.92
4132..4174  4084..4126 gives 0.92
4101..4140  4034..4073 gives 1.02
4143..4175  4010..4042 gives 0.89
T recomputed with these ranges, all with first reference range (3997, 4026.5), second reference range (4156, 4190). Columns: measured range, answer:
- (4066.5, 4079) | 1.2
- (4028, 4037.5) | -0.9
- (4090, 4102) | 0.1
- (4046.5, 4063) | 0.4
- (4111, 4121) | -0.8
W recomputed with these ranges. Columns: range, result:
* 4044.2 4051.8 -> 13.3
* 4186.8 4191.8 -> 13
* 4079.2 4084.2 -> 14.3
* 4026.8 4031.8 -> 15.1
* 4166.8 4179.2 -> 13.2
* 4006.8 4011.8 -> 13.1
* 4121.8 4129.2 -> 13.2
